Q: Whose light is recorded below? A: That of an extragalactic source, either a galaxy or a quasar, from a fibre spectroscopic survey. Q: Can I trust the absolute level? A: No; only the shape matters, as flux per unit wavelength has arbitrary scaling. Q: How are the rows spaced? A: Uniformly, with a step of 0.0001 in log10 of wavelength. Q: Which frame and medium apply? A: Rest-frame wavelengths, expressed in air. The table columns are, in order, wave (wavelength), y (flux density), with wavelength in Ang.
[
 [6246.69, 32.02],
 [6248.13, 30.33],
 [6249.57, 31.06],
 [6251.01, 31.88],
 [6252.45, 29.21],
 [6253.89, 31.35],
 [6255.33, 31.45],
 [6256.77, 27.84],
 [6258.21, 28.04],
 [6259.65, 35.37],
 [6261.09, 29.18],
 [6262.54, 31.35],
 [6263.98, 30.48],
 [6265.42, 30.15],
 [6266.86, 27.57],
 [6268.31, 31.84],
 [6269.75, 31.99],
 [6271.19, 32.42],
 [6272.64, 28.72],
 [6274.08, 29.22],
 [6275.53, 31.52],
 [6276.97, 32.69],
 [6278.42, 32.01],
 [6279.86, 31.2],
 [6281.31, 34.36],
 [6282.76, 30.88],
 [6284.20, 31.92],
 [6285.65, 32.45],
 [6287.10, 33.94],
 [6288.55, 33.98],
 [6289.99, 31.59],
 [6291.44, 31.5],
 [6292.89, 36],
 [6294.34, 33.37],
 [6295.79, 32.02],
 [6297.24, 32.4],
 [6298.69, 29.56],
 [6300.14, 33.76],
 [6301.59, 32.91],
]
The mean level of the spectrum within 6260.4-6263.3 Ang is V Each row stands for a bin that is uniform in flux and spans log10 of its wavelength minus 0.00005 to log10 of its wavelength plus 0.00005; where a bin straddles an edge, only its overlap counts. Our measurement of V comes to 30.2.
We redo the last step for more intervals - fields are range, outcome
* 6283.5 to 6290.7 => 32.8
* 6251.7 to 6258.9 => 29.6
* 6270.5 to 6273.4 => 30.5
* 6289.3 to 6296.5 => 32.9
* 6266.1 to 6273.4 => 30.5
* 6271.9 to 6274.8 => 29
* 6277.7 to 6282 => 32.5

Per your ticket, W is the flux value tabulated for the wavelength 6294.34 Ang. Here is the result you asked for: 33.37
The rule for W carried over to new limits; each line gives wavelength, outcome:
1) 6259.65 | 35.37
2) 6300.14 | 33.76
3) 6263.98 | 30.48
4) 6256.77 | 27.84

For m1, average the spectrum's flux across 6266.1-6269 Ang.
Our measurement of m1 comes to 29.6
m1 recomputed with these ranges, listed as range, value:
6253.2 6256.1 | 31.3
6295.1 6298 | 32.2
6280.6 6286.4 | 32.4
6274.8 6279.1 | 32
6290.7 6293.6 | 33.7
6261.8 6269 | 30.2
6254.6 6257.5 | 29.7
